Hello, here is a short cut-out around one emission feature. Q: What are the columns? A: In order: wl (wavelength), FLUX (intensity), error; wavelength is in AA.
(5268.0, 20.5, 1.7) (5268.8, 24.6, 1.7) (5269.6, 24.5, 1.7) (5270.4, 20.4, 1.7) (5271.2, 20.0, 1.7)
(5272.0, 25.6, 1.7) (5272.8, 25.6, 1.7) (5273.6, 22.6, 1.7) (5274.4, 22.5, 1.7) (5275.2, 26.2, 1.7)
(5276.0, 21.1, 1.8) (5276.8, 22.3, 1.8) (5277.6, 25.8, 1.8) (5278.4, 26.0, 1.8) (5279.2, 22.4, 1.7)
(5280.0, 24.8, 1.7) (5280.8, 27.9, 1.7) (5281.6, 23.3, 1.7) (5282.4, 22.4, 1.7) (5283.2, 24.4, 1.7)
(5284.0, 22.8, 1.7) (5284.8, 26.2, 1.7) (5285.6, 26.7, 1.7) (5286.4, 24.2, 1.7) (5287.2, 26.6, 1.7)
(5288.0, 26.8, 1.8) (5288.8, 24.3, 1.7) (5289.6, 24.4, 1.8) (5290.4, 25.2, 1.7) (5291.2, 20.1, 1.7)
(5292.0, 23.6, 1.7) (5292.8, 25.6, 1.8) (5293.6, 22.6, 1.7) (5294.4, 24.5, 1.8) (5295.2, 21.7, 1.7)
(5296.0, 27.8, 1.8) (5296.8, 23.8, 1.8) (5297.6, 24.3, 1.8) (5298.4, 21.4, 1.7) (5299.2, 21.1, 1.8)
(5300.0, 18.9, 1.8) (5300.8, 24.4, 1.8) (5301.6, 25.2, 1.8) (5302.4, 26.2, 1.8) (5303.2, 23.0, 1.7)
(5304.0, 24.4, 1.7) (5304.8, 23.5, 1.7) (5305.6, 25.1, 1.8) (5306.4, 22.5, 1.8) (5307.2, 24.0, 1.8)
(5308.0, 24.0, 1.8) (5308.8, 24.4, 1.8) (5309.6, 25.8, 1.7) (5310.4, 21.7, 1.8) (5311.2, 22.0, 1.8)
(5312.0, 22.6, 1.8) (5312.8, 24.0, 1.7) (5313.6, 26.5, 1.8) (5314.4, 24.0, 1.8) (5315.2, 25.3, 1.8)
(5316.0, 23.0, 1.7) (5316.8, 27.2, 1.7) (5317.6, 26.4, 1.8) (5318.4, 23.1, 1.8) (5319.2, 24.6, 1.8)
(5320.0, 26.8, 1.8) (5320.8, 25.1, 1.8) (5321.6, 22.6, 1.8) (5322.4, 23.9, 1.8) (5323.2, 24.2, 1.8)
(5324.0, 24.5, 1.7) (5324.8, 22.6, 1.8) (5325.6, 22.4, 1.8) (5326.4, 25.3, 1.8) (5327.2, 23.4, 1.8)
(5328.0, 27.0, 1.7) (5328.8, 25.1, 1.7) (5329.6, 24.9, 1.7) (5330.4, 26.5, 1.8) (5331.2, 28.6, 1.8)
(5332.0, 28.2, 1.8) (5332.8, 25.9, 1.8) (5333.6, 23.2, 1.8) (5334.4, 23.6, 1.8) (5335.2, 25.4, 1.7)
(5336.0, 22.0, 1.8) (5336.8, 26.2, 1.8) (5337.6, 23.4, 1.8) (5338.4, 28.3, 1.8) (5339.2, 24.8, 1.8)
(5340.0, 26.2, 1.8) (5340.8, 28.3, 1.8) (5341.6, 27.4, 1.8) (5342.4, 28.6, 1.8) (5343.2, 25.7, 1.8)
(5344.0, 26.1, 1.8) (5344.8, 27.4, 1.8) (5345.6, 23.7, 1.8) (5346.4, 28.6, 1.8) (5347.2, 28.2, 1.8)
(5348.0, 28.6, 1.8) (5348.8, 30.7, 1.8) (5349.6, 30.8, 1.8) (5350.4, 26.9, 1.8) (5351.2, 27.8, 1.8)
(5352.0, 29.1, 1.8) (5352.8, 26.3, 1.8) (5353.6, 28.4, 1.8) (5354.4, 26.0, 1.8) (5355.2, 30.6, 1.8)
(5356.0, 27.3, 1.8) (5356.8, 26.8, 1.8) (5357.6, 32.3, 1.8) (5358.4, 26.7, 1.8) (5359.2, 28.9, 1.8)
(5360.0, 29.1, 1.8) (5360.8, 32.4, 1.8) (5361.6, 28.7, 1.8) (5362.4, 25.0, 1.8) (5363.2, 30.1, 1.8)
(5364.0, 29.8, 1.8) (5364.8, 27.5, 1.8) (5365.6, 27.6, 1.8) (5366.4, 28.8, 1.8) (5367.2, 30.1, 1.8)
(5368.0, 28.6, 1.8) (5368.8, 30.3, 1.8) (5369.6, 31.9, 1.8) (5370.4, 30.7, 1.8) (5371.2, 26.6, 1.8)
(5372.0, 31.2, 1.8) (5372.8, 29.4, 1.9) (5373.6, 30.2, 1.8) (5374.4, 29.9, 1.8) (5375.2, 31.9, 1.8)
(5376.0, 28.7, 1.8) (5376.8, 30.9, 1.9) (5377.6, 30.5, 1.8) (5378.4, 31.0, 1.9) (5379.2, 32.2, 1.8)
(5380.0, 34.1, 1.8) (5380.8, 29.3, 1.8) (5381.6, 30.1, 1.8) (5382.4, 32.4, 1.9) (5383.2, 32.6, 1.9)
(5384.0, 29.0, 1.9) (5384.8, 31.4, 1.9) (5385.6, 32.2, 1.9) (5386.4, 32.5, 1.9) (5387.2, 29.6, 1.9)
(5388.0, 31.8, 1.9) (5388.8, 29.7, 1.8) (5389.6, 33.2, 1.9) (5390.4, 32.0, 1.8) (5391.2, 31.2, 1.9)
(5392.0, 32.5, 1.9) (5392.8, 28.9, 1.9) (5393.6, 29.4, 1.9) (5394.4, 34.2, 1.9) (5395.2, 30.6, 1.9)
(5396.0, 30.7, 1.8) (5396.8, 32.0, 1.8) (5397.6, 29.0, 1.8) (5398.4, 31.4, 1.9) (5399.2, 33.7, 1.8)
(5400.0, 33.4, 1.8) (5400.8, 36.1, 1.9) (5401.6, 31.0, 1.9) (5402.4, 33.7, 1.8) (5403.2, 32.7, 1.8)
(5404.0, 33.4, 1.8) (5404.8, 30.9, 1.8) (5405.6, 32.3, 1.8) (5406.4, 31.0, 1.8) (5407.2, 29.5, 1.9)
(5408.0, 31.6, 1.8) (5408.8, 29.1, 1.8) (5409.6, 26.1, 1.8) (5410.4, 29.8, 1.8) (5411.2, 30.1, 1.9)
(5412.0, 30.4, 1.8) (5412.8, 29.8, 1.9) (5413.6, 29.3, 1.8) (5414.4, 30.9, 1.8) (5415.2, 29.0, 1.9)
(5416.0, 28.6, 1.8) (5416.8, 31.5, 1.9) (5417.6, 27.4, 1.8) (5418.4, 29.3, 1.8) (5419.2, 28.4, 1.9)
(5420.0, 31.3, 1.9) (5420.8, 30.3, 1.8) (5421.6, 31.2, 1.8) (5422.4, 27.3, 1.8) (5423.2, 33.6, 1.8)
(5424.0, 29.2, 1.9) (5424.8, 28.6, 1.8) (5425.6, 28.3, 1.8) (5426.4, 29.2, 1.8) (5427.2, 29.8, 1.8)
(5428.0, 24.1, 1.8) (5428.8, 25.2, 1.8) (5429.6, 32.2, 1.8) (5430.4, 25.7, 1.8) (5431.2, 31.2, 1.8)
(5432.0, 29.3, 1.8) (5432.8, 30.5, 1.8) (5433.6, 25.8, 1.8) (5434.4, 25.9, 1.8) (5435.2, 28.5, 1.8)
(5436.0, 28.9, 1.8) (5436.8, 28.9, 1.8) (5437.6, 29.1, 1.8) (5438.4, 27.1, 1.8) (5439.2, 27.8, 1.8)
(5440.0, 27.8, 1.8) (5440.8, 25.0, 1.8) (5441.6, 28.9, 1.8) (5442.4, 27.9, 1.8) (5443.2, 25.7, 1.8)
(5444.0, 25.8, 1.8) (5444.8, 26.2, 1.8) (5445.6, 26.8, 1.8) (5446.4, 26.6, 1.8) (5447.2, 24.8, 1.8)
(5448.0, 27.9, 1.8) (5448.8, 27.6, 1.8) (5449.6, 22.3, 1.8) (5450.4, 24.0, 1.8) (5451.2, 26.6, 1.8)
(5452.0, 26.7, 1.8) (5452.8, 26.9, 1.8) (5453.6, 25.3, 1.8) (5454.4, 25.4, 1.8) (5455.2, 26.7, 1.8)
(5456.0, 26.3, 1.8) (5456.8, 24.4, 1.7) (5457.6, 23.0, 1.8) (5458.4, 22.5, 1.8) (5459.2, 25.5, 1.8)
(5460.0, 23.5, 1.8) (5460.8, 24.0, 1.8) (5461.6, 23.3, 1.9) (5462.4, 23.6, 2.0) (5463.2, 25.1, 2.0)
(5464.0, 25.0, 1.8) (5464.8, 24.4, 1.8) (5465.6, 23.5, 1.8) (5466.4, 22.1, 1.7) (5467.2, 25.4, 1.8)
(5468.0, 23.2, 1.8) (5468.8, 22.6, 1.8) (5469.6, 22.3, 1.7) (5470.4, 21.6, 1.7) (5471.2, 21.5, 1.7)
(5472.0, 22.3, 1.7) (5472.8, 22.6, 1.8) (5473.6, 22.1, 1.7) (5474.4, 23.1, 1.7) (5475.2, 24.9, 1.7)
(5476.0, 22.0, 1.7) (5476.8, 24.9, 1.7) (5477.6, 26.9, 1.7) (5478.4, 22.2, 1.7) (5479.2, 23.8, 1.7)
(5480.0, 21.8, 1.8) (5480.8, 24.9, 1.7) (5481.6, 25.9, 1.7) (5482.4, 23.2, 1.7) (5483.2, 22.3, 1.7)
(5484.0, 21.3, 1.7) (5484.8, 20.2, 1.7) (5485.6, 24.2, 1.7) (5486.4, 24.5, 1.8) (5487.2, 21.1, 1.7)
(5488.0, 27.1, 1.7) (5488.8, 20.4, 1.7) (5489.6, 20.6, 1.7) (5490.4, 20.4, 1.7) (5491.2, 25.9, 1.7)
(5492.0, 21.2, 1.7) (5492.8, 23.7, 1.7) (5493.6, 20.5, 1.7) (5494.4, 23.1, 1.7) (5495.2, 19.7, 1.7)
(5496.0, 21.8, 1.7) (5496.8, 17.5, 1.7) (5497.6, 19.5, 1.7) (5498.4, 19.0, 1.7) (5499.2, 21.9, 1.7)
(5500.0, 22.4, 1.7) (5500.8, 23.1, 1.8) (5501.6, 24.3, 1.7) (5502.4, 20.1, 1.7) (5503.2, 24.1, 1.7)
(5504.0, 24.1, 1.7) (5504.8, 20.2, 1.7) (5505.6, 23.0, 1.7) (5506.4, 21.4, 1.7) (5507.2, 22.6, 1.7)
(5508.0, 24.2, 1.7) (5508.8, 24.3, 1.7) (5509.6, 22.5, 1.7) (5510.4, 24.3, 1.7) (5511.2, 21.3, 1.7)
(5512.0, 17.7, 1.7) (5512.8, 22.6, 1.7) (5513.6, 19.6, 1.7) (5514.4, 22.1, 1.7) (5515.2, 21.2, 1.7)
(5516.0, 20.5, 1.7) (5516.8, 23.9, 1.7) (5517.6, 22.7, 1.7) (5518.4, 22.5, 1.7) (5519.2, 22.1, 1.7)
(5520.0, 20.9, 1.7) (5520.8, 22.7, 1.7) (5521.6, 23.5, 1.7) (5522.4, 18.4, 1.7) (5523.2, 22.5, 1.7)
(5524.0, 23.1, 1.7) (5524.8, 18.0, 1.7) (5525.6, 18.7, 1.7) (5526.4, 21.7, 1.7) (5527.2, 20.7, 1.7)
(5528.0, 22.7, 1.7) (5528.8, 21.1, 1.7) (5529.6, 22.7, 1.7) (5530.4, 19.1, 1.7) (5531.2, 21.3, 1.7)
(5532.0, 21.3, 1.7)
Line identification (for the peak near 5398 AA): C III] 1909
